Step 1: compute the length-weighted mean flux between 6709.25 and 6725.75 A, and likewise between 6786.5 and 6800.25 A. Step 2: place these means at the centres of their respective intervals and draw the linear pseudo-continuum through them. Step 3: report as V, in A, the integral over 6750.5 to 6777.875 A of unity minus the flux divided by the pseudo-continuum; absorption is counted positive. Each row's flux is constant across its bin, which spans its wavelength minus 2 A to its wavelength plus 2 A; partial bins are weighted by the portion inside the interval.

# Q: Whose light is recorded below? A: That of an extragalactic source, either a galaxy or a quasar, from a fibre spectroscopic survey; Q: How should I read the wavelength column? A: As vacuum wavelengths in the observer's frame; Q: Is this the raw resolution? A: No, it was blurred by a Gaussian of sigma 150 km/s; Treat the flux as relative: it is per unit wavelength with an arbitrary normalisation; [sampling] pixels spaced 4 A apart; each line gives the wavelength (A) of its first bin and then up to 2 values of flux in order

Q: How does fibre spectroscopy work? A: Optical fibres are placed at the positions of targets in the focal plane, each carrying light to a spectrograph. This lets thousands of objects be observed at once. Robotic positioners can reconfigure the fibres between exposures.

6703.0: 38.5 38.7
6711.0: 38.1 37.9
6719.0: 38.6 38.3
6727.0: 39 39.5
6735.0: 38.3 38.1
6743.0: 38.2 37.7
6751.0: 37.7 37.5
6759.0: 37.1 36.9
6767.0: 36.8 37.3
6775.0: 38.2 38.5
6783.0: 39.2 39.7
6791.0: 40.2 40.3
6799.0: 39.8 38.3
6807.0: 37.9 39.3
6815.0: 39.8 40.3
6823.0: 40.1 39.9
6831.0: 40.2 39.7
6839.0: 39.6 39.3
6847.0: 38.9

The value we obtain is 1.4 A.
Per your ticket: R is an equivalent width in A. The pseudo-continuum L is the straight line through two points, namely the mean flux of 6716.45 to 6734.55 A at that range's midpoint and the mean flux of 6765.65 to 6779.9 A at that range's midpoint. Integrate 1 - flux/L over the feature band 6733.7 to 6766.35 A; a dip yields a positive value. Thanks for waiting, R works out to 0.5 A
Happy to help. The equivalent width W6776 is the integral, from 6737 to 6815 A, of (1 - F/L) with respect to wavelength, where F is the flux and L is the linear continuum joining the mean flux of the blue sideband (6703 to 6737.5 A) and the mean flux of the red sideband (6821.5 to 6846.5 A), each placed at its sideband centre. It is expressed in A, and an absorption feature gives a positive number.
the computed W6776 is 1.5 A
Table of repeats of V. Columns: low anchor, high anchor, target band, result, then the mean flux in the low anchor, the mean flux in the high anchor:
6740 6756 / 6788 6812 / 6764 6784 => 0.4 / 37.8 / 39.3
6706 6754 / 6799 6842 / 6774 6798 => -0.2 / 38.3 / 39.5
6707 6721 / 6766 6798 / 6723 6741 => -0.1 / 38.3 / 38.9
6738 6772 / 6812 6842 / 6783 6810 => -0.3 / 37.5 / 39.9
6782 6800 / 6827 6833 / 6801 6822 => 0.4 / 39.9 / 40.1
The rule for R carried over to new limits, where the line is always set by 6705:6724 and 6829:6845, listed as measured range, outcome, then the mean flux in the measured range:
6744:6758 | 0.4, 37.6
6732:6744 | 0.1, 38.3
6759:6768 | 0.5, 36.9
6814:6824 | -0.2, 40.1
